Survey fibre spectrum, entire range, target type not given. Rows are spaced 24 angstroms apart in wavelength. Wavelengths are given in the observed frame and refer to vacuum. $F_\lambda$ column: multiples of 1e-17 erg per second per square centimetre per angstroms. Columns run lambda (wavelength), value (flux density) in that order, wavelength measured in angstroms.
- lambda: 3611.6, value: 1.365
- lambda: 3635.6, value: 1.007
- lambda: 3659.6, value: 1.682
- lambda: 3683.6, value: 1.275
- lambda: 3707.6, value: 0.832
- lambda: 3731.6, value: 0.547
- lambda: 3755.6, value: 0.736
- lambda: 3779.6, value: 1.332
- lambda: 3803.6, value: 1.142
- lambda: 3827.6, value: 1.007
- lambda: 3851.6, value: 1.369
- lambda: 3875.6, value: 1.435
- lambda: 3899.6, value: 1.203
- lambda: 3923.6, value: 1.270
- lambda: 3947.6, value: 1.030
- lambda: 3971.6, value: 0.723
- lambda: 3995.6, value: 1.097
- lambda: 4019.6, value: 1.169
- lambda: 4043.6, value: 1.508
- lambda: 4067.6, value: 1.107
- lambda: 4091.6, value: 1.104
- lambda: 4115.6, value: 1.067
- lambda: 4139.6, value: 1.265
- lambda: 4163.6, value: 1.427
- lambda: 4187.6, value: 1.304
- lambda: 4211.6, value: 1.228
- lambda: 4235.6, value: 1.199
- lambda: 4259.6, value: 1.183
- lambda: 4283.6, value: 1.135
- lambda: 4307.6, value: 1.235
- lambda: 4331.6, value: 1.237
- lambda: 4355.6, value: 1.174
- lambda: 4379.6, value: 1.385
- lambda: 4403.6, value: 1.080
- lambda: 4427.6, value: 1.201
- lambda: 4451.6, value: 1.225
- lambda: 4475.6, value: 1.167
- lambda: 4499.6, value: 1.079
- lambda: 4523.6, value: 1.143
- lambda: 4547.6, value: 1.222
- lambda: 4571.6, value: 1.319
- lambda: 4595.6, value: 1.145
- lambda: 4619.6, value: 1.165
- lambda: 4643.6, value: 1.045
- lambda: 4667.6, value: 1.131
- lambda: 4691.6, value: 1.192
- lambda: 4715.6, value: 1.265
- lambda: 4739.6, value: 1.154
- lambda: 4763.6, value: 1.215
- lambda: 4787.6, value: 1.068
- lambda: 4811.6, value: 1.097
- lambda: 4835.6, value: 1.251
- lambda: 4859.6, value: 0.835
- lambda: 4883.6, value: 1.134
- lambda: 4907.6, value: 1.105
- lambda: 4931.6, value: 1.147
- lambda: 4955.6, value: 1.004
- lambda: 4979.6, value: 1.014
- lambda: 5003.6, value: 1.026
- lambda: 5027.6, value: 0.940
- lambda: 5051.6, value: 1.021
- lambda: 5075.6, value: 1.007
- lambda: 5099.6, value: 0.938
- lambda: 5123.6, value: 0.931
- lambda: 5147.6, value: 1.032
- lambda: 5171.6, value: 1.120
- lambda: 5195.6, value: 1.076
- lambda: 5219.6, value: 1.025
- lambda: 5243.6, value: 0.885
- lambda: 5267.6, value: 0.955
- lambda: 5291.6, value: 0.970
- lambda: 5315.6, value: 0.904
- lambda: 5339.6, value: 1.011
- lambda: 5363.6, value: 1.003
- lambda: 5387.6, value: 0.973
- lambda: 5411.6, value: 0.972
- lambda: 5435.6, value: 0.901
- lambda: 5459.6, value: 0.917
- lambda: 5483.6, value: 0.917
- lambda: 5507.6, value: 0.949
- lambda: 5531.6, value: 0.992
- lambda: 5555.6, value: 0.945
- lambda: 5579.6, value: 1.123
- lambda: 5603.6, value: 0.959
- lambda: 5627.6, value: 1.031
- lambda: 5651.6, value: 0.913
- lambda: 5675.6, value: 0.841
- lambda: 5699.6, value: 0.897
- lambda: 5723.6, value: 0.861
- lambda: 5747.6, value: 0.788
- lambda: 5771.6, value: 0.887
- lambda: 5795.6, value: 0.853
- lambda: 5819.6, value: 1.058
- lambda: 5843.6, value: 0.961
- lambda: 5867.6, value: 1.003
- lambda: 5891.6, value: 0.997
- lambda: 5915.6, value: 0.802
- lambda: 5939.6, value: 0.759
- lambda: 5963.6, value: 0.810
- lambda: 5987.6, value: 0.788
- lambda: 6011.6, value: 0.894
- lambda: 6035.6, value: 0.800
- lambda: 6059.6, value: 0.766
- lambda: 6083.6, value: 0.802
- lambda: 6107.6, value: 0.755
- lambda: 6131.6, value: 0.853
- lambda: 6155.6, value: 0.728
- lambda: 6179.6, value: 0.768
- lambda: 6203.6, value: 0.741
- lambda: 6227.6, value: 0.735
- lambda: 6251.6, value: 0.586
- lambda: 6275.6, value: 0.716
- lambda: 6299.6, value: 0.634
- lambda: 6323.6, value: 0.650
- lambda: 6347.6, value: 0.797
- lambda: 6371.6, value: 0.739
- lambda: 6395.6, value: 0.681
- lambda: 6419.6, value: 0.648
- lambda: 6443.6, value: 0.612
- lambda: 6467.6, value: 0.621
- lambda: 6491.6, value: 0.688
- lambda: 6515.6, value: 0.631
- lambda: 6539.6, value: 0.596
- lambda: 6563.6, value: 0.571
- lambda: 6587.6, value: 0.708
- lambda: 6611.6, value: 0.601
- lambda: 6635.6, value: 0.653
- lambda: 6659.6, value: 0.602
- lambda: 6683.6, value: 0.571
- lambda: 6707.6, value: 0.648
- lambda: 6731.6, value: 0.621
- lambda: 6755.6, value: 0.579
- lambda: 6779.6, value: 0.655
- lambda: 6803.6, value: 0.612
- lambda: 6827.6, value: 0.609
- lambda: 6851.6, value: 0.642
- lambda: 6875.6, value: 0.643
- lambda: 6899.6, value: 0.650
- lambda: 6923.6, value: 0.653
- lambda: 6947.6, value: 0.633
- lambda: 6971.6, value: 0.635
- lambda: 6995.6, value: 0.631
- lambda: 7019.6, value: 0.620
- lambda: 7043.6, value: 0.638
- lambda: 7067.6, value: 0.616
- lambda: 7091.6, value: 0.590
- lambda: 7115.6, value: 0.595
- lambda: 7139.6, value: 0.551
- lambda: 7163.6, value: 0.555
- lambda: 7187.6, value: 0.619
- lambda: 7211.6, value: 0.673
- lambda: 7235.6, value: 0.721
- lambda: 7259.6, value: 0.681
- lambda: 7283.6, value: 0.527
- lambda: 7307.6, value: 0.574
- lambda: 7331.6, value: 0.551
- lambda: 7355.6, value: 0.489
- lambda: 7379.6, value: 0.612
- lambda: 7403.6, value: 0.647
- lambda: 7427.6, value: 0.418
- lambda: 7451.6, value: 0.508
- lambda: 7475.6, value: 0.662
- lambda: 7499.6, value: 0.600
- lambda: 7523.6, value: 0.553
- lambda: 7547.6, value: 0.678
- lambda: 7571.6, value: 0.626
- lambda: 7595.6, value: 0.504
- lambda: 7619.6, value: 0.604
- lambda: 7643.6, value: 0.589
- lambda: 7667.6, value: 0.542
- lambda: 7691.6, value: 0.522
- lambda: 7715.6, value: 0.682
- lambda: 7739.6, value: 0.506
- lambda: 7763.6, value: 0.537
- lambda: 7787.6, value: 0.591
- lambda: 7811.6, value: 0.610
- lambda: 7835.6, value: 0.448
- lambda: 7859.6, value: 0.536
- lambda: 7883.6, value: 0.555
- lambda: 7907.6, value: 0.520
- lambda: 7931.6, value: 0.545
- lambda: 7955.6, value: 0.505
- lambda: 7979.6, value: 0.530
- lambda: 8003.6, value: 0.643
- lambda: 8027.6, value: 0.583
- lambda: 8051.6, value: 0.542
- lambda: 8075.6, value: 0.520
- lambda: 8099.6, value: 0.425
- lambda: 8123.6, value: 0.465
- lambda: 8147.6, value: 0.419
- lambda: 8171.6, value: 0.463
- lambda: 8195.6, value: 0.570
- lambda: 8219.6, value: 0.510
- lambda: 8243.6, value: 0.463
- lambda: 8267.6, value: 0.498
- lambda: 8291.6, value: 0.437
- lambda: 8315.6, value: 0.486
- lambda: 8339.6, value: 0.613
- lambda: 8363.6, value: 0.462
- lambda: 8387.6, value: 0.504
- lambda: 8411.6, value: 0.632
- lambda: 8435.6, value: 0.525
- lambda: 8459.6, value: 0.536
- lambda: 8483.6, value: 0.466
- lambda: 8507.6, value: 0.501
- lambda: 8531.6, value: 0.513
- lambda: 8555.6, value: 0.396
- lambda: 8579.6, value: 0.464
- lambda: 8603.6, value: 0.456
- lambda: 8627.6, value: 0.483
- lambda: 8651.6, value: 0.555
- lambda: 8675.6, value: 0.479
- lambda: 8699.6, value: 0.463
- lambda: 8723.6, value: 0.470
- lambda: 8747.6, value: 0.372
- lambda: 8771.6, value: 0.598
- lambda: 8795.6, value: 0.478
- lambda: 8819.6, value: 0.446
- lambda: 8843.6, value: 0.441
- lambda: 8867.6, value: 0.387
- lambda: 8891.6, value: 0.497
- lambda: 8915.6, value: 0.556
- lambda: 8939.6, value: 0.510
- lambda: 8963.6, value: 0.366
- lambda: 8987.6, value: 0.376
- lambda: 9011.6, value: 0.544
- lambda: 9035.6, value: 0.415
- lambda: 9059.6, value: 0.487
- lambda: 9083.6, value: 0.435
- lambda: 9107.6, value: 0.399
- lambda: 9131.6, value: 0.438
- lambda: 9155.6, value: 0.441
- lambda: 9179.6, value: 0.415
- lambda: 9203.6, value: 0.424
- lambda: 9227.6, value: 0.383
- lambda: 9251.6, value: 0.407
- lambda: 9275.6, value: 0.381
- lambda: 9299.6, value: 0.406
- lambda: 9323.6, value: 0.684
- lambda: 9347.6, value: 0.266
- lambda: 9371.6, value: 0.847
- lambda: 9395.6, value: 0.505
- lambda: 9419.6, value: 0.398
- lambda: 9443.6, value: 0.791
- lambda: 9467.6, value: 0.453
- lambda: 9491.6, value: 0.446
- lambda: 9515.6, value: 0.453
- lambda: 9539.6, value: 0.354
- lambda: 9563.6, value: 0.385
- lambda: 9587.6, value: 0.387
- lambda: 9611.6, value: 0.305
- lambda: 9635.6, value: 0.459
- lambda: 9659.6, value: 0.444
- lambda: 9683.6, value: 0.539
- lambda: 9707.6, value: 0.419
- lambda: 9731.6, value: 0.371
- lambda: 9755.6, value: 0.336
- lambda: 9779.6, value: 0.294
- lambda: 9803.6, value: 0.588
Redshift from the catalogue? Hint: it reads 0.00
